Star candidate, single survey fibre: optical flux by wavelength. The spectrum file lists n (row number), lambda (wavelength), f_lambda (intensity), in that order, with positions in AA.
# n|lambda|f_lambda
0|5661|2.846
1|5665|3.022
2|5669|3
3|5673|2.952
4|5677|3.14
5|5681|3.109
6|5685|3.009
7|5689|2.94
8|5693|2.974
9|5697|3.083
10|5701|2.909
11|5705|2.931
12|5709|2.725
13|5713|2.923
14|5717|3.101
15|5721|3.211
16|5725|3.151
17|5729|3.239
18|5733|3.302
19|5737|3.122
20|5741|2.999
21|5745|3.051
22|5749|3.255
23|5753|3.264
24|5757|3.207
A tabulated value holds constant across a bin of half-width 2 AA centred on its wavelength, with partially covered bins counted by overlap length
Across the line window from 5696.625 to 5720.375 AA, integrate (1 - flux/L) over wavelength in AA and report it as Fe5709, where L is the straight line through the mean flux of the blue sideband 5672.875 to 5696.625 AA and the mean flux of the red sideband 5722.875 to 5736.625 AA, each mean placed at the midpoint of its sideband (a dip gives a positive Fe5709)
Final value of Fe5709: 1.4 AA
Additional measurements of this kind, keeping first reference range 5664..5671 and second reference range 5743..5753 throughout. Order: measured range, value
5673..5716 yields 1.23 AA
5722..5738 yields -0.36 AA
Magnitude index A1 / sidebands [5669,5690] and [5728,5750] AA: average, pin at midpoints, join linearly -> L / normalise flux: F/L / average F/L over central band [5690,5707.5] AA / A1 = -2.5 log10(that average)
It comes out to 0.04 mag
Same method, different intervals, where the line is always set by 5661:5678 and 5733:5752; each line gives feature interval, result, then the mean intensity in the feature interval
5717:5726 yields -0.024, 3.17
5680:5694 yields 0.011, 3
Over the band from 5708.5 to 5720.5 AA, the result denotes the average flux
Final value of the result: 2.98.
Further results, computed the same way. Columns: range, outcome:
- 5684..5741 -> 3.04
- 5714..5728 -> 3.14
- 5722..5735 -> 3.23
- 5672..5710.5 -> 2.98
